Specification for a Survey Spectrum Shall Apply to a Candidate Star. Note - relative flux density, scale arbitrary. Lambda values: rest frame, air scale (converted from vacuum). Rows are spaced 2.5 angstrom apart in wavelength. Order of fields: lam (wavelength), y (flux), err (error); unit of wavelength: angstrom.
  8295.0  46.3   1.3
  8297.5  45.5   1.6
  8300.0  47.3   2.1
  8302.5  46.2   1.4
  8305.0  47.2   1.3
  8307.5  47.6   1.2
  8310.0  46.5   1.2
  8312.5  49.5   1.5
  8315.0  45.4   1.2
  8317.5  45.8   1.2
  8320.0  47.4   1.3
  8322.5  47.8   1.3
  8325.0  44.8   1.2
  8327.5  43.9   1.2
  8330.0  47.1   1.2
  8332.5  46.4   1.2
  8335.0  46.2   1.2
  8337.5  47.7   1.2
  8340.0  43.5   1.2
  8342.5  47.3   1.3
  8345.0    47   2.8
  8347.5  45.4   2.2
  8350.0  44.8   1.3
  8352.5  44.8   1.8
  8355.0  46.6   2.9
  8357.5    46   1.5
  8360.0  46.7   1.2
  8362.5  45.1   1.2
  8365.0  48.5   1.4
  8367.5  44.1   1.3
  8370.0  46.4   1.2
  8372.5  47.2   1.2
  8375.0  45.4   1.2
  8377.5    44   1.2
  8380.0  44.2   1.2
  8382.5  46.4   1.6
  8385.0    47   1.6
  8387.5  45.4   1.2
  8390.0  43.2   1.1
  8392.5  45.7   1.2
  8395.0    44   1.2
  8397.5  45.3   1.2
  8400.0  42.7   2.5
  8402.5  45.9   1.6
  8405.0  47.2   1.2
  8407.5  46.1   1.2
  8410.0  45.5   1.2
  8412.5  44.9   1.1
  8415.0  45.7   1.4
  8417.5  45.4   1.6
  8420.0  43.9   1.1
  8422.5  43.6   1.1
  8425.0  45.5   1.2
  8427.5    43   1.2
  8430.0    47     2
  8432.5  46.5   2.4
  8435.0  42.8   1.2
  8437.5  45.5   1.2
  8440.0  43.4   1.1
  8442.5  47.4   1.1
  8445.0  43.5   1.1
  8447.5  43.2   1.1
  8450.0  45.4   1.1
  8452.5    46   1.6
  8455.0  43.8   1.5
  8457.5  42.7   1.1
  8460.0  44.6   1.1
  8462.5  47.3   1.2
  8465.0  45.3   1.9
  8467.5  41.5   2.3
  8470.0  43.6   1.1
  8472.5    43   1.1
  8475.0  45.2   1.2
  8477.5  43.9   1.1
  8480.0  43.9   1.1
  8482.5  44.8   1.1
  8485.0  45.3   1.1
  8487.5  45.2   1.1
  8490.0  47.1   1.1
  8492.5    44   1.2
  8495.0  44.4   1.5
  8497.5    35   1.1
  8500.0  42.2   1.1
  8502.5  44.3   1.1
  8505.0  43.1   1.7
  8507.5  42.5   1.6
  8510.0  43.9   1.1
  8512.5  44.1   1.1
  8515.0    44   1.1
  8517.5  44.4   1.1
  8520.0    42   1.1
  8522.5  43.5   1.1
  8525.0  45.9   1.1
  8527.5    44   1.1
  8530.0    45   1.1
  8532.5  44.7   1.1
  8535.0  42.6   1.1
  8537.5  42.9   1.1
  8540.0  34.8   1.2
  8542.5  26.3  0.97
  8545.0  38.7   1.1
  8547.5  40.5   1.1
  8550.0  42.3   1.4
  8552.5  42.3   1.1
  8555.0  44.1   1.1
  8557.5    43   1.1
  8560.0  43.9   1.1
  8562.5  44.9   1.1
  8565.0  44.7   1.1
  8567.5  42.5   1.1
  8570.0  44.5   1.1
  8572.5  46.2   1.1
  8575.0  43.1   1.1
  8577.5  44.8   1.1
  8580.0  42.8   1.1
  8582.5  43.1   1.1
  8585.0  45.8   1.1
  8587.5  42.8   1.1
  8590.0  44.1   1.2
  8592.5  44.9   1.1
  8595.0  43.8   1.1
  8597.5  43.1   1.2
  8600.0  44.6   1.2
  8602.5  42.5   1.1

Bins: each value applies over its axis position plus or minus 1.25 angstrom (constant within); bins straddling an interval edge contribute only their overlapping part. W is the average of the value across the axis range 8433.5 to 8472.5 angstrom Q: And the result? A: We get 44.4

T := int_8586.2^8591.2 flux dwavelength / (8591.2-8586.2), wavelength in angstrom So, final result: 43.5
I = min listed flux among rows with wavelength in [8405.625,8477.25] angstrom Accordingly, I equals 41.5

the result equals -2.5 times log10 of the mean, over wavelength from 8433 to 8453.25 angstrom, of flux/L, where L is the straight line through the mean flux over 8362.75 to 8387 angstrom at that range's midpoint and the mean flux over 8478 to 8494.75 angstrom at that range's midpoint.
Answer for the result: 0.02 mag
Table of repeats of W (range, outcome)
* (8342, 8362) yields 46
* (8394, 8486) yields 44.7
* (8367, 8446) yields 45.1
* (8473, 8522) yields 43.6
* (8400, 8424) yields 45.2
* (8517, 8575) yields 42.3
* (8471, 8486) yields 44.3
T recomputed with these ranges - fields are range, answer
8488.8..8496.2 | 45.2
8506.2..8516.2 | 43.6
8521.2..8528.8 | 44.5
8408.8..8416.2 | 45.4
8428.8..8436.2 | 45.4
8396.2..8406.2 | 45.3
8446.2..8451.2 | 44.3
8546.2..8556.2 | 42.3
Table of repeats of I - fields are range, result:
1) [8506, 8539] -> 42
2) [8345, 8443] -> 42.7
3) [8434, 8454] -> 42.8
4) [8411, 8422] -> 43.9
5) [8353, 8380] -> 44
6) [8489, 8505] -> 35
